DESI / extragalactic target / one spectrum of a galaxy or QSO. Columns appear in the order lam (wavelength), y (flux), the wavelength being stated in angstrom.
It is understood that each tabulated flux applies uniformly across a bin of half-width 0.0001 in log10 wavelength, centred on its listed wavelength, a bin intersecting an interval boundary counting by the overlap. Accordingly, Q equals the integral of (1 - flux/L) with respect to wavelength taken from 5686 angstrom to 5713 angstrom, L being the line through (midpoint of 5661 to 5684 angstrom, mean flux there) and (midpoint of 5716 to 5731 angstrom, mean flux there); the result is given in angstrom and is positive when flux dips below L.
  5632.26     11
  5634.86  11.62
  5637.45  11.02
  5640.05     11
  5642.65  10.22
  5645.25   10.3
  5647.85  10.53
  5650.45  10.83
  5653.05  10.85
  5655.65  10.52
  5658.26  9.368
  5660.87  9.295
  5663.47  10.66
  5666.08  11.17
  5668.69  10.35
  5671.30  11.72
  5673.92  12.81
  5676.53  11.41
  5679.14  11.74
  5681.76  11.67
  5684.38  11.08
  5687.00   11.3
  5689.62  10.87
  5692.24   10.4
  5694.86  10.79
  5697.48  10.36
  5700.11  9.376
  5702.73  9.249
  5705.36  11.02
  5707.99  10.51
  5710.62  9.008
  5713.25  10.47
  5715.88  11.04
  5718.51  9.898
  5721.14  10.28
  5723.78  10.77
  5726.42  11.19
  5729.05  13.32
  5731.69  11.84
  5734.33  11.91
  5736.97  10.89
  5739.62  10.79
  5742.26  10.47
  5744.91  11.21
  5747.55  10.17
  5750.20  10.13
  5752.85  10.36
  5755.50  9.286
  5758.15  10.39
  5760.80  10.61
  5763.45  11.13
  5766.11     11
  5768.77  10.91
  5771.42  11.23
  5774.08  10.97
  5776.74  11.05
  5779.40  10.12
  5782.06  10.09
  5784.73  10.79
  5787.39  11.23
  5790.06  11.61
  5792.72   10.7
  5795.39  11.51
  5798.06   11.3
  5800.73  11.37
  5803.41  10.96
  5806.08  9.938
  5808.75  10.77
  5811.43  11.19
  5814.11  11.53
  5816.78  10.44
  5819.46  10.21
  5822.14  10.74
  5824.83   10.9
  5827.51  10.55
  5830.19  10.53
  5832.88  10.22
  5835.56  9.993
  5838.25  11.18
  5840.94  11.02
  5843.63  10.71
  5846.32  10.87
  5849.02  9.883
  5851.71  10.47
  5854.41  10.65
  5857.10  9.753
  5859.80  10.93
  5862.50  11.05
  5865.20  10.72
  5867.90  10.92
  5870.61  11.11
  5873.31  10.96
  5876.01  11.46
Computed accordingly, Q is 2.2 angstrom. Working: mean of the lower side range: 11.3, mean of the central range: 10.3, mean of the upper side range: 11.1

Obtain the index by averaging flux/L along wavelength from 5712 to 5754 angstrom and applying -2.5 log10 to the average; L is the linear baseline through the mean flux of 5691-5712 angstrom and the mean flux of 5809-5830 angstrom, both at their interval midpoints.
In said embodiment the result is -0.07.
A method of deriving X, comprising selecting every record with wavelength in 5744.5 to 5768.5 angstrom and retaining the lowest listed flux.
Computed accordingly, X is 9.286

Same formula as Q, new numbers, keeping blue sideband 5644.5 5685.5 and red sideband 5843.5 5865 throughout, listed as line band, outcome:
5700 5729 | 1.0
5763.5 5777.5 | -0.4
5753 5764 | 0.4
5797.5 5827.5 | -0.6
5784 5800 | -0.8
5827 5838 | 0.2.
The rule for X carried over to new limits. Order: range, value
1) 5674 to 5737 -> 9.008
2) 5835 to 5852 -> 9.883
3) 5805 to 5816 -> 9.938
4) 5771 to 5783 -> 10.09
